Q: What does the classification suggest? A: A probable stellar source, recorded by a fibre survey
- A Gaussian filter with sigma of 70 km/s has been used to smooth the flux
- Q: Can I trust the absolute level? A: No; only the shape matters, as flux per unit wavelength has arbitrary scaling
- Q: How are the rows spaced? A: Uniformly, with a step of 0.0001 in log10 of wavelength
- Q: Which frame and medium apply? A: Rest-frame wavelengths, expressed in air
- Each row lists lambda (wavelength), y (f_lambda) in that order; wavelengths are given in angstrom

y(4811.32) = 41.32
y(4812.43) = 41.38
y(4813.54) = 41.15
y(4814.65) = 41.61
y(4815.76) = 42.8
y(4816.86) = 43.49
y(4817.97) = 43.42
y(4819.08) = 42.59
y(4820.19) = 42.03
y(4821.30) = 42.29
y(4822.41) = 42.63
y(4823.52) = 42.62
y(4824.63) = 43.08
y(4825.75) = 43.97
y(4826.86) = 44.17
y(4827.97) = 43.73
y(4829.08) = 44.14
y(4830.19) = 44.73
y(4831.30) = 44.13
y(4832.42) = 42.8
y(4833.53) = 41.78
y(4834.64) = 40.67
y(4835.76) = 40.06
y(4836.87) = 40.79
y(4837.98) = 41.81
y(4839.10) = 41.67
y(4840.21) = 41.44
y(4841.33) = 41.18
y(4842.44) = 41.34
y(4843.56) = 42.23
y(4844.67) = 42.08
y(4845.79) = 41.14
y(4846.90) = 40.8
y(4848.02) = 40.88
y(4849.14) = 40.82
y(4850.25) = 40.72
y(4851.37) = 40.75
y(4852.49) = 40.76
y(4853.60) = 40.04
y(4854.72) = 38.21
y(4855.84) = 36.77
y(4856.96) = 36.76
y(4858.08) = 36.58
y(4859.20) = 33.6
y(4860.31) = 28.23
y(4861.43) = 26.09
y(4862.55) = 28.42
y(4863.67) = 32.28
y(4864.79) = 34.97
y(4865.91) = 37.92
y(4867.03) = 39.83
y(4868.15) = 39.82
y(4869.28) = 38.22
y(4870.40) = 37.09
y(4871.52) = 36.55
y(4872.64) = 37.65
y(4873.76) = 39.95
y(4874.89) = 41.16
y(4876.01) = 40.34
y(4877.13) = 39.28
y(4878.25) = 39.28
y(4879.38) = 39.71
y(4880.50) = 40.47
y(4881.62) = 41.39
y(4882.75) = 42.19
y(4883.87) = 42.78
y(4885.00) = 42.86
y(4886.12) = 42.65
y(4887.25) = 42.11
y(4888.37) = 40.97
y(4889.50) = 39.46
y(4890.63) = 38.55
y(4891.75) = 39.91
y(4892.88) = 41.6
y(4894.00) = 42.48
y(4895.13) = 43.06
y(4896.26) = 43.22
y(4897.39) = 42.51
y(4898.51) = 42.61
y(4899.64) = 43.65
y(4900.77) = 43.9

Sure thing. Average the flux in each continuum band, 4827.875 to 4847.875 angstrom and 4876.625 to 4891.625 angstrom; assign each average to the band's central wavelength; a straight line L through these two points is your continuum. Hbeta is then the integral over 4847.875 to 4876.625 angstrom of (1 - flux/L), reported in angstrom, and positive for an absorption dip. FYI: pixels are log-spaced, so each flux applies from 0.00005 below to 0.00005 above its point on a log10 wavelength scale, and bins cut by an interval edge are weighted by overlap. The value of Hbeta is 3.0 angstrom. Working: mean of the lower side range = 42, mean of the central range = 37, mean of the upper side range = 40.9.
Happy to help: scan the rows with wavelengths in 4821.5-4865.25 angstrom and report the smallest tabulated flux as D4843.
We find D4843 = 26.09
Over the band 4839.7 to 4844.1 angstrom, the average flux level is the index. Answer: 41.5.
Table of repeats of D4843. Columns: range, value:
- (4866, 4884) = 36.55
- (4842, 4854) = 40.04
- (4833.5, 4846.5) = 40.06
